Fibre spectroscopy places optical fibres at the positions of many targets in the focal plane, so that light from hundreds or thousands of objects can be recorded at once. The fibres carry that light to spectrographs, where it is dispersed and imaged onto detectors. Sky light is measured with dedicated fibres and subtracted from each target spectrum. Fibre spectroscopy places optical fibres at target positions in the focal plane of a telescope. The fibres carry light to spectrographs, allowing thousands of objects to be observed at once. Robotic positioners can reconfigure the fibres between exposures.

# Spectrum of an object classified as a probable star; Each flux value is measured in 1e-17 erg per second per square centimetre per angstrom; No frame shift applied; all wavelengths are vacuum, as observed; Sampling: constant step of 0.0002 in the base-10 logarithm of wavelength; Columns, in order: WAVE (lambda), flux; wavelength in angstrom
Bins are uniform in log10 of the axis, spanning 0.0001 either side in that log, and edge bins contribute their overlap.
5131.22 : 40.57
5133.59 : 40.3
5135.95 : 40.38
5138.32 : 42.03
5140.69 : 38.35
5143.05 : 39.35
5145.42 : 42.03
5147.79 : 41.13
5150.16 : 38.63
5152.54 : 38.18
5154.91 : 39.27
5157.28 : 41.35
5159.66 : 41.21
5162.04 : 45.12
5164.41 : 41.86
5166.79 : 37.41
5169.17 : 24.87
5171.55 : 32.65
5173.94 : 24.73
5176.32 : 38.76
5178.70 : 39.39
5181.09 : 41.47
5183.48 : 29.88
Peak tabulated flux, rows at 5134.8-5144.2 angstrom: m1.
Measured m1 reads 42.03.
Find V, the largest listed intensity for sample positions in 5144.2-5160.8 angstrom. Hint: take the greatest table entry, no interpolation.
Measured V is 42.03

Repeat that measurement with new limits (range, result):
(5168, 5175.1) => 32.65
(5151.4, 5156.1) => 39.27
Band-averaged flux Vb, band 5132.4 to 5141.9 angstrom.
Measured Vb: 40.3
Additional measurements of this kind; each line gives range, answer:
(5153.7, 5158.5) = 40.3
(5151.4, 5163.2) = 41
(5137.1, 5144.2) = 39.9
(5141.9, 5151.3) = 40.3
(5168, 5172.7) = 28.8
